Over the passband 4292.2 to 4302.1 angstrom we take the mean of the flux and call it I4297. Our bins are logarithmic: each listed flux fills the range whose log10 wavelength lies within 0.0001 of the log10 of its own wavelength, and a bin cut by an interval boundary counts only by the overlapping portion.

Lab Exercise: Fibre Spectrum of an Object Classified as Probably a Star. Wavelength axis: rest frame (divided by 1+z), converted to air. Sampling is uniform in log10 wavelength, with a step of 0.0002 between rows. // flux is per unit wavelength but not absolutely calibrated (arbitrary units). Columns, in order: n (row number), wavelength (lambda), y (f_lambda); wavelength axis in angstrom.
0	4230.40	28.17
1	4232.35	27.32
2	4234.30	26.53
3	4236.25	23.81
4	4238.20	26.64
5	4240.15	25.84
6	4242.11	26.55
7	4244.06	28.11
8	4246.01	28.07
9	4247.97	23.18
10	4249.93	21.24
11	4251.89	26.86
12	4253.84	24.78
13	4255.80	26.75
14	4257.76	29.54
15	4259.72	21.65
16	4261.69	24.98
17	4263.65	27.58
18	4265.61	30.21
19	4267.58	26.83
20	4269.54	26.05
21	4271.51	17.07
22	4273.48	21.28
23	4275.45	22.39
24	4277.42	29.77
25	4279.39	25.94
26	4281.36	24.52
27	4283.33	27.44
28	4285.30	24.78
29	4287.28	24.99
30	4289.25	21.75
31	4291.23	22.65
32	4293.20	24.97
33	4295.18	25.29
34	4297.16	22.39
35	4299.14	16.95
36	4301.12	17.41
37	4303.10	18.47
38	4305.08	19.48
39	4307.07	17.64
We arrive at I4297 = 21.4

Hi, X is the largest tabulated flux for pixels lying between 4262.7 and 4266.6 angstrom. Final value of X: 30.21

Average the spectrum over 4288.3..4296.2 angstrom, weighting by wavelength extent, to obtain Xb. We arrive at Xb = 23.7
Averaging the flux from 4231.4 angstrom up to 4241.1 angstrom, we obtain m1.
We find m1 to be 26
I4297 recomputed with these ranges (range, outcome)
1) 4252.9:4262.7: 25.5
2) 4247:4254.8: 24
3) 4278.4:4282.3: 25.3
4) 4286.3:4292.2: 23.1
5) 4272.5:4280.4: 24.8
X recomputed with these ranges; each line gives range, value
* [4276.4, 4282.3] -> 29.77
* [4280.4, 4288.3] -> 27.44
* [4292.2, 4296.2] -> 25.29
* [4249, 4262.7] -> 29.54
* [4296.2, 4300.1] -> 22.39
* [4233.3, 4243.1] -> 26.64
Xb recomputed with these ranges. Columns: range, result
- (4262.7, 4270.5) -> 27.7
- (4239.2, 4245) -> 26.8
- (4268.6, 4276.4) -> 21.6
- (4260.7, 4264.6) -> 26.2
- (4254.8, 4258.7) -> 28.1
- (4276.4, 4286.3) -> 26.5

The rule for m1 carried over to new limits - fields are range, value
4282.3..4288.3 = 25.7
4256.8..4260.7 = 25.6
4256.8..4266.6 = 26.8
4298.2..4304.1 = 17.6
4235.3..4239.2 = 25.3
